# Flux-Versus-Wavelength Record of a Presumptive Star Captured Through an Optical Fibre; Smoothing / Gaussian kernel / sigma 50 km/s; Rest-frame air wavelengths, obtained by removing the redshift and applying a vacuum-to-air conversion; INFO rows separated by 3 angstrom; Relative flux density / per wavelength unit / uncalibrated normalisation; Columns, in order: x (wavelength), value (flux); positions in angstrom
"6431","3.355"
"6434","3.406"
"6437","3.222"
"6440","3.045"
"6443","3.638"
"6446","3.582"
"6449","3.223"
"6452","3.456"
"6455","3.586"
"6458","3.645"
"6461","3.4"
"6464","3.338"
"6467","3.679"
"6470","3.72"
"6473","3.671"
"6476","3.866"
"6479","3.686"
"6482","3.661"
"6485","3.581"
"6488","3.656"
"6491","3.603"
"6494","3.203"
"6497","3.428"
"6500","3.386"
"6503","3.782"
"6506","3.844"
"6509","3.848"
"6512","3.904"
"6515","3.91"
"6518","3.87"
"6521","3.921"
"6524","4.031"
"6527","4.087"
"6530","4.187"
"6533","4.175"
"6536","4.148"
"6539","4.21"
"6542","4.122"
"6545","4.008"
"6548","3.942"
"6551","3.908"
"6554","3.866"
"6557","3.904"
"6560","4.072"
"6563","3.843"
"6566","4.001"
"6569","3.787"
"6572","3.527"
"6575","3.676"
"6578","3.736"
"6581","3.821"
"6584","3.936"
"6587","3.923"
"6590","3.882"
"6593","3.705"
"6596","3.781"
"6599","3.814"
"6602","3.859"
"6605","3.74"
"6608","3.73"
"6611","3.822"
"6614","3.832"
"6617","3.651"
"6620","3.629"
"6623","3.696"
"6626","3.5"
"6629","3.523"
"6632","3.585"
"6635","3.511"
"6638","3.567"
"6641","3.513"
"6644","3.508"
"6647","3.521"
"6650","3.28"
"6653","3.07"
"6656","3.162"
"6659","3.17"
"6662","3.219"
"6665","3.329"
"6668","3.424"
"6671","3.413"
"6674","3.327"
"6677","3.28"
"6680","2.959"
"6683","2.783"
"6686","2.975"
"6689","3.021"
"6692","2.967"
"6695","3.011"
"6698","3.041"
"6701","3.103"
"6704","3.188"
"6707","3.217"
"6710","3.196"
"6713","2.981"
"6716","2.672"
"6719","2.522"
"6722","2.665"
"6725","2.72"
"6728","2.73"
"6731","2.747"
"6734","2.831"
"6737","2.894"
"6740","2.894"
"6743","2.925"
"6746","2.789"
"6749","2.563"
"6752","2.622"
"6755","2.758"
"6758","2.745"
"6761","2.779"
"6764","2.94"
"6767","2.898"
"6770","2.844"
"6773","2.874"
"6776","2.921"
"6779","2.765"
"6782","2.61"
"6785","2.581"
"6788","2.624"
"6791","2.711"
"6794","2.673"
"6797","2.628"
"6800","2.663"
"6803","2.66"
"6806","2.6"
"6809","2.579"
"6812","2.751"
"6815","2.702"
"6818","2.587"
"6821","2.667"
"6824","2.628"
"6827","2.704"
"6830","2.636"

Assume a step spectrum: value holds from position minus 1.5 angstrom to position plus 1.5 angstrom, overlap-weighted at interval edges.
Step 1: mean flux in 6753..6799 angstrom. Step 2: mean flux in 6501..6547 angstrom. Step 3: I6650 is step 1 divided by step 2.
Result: 0.7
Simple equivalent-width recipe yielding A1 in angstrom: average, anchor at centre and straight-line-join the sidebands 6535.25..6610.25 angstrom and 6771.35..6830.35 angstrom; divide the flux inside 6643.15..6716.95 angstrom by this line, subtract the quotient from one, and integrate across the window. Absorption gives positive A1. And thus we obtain 3.6 angstrom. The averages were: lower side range 3.87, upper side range 2.68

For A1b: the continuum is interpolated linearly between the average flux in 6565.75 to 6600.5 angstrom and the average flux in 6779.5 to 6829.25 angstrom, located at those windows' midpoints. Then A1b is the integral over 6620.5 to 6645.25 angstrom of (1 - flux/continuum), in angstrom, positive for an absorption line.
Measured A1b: -0.1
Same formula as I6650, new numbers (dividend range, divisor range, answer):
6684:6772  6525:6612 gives 0.73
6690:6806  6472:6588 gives 0.73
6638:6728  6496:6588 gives 0.80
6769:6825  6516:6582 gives 0.68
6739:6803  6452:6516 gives 0.76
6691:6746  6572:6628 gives 0.77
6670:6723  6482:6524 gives 0.82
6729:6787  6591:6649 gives 0.76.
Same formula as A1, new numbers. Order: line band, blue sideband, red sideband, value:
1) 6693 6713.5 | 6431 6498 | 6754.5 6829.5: -1.2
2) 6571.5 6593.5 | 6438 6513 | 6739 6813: -3.5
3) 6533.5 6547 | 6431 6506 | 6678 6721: -3.1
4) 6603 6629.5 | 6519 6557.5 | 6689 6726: -1.1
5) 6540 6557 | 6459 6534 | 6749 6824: -2.0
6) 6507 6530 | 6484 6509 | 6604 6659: -2.5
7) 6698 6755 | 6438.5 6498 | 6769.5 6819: 0.3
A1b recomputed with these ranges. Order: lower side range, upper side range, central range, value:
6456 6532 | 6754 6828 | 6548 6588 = -4.38 angstrom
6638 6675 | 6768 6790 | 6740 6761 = 1.00 angstrom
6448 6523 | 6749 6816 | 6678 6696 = 0.33 angstrom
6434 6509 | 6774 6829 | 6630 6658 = -2.93 angstrom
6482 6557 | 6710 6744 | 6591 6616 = -2.61 angstrom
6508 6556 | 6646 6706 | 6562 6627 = -2.34 angstrom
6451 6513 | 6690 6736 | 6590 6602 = -1.94 angstrom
